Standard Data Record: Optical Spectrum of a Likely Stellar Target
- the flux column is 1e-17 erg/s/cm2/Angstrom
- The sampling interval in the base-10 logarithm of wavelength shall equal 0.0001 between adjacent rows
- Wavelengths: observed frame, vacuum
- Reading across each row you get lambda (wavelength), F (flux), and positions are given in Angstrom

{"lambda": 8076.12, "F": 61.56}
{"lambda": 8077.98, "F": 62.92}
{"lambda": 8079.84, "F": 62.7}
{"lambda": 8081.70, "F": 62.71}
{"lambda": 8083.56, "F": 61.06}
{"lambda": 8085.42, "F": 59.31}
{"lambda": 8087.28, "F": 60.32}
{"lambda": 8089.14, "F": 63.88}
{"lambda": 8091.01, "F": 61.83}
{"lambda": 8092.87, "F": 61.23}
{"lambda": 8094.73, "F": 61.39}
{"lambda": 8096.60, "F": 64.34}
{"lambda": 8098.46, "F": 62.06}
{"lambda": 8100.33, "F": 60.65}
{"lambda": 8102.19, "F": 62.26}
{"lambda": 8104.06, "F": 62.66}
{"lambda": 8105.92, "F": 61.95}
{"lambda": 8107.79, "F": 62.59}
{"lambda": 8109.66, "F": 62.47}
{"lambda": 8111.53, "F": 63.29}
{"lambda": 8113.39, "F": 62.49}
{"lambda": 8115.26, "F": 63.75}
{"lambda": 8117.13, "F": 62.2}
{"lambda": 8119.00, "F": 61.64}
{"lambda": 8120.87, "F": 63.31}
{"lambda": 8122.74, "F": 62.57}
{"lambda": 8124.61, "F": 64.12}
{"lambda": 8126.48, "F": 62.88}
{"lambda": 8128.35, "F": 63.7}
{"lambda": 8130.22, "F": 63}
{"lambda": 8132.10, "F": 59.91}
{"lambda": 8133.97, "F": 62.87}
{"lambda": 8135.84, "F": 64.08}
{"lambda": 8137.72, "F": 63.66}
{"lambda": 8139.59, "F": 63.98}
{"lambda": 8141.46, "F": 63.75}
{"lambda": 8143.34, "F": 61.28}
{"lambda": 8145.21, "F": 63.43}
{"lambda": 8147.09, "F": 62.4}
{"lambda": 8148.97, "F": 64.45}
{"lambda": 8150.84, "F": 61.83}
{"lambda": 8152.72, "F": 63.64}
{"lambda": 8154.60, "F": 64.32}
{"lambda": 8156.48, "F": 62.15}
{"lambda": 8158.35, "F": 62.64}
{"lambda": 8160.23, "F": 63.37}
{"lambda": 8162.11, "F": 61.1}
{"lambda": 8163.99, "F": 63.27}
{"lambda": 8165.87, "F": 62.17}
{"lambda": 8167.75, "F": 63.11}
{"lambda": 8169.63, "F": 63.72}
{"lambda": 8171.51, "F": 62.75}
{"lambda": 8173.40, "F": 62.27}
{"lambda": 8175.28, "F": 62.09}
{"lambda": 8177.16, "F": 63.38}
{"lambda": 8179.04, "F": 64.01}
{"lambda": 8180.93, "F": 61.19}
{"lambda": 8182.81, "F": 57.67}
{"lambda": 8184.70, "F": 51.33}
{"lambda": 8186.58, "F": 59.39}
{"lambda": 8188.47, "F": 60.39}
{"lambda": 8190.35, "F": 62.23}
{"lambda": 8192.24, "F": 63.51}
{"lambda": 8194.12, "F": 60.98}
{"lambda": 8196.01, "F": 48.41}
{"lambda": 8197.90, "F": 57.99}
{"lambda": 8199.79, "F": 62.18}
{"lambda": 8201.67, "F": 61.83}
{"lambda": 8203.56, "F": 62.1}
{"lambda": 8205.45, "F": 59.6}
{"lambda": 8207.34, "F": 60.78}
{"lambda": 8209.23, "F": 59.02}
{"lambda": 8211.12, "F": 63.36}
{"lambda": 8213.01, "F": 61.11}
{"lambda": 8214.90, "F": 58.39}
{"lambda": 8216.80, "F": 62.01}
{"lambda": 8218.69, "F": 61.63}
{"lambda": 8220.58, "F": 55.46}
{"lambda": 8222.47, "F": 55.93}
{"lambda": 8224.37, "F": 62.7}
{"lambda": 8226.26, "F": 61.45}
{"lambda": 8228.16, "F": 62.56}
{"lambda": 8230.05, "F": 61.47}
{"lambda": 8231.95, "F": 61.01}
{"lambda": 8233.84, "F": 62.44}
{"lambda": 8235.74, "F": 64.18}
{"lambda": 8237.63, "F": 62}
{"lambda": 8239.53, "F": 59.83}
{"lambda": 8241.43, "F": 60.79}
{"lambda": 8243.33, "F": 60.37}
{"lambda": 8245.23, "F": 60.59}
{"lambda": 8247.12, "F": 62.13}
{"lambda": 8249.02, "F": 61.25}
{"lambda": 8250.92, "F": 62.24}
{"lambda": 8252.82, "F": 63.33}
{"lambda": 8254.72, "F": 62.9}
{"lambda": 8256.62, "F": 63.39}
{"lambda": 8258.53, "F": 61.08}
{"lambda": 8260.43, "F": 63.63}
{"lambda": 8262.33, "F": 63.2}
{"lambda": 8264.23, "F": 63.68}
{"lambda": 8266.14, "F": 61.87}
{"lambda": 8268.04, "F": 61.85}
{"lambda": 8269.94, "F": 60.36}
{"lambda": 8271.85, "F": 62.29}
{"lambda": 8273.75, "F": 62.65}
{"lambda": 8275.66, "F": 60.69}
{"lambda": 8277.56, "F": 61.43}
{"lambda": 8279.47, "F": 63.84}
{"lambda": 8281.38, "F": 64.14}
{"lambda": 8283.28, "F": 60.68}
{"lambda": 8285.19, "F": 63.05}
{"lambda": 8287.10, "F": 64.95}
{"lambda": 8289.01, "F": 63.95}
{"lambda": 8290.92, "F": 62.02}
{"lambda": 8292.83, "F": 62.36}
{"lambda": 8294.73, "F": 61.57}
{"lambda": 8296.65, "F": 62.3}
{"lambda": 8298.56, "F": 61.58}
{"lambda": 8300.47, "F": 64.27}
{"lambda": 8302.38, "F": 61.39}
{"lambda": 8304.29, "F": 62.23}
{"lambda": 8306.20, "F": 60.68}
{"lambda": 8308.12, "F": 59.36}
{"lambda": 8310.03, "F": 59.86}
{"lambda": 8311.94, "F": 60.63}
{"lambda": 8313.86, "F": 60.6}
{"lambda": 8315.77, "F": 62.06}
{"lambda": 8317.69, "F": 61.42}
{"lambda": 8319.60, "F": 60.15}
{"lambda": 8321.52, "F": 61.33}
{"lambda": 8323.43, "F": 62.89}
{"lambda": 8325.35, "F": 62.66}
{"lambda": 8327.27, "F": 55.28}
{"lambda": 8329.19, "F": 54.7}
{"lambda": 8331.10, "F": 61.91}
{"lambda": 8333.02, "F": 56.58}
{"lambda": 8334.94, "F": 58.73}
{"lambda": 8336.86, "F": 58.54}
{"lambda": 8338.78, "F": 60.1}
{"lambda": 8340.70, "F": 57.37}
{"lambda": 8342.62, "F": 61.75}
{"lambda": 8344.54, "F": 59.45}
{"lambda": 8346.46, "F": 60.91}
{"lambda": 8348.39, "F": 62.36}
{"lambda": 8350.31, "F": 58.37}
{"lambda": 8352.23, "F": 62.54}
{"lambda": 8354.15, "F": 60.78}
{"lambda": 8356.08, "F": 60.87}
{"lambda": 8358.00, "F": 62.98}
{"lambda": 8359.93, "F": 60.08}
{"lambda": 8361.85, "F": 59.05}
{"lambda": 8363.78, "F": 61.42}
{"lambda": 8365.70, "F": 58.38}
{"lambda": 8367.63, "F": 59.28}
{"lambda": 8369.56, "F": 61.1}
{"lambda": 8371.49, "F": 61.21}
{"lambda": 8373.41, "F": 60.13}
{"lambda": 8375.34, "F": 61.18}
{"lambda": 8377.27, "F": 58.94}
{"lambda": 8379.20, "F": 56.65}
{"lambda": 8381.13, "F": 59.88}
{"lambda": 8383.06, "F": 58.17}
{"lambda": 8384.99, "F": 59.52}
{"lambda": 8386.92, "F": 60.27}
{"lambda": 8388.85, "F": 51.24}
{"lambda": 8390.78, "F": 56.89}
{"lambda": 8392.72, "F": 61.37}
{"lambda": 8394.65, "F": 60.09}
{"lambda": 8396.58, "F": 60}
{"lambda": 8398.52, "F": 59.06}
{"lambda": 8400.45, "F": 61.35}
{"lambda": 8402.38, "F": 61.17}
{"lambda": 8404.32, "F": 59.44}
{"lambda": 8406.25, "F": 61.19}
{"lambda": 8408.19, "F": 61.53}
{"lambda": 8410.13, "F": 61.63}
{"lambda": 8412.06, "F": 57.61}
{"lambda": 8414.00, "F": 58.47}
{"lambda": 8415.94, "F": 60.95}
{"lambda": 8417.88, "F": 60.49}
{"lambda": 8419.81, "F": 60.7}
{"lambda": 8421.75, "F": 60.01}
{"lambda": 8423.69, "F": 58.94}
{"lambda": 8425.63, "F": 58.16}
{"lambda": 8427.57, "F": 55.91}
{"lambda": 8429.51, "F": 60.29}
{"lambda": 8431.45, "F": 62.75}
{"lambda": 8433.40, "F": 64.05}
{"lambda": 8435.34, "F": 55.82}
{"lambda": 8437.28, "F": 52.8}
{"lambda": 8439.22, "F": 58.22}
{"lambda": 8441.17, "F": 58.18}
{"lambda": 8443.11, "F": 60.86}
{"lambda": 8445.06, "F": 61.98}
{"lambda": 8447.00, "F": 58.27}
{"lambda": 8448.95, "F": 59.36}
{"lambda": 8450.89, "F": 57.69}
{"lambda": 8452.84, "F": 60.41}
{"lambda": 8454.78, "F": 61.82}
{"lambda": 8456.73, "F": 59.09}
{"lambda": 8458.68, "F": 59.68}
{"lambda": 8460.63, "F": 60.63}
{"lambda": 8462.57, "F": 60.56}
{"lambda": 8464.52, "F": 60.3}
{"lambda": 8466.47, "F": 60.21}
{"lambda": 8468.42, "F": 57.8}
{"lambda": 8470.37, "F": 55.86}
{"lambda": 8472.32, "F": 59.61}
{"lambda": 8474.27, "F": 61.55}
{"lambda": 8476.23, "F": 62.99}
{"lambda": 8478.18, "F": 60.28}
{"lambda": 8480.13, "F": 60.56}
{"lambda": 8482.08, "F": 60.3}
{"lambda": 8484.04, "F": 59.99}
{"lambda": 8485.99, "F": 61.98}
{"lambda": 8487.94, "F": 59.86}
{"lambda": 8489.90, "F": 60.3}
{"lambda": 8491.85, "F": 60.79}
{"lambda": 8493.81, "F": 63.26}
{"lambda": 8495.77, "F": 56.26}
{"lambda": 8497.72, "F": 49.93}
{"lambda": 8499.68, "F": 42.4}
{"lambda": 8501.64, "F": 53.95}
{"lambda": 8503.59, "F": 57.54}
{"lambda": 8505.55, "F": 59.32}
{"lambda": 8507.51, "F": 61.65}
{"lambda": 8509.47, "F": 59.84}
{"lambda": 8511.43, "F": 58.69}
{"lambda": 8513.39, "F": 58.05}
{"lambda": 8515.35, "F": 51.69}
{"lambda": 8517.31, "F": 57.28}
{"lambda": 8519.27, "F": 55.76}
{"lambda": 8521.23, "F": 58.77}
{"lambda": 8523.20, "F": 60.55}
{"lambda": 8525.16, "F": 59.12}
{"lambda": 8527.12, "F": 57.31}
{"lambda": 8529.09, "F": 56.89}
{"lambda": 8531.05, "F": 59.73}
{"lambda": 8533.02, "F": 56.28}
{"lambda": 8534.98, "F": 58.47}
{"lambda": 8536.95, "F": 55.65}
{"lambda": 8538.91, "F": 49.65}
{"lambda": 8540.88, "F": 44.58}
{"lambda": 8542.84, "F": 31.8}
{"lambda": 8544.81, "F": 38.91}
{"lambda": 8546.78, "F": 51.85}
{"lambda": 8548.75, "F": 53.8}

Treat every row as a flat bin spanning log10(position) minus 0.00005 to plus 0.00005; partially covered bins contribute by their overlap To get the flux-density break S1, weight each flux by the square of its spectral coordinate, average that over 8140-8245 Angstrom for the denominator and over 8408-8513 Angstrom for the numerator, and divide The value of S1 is 1.0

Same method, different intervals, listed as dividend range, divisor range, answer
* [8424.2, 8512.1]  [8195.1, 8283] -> 1.02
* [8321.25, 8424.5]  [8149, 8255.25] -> 1.02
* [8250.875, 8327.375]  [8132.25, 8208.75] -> 1.04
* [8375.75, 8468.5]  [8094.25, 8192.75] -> 1.02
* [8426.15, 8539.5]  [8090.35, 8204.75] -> 1.02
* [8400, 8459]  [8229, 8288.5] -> 1.00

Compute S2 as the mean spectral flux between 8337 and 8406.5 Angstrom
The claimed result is 59.8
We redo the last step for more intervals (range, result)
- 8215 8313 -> 61.8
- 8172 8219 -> 60.3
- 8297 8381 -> 60.3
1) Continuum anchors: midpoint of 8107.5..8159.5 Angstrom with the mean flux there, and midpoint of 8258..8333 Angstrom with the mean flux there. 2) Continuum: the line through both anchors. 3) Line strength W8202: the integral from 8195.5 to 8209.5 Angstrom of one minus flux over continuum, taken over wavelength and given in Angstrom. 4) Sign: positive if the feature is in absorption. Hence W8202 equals 0.7 Angstrom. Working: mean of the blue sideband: 63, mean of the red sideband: 61.6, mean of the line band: 59.3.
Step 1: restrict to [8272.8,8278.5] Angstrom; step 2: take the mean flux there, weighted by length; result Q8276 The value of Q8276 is 61.6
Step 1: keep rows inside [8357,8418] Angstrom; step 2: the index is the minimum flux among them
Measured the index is 51.24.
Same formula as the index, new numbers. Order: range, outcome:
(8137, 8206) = 48.41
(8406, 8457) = 52.8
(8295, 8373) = 54.7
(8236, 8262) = 59.83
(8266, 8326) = 59.36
